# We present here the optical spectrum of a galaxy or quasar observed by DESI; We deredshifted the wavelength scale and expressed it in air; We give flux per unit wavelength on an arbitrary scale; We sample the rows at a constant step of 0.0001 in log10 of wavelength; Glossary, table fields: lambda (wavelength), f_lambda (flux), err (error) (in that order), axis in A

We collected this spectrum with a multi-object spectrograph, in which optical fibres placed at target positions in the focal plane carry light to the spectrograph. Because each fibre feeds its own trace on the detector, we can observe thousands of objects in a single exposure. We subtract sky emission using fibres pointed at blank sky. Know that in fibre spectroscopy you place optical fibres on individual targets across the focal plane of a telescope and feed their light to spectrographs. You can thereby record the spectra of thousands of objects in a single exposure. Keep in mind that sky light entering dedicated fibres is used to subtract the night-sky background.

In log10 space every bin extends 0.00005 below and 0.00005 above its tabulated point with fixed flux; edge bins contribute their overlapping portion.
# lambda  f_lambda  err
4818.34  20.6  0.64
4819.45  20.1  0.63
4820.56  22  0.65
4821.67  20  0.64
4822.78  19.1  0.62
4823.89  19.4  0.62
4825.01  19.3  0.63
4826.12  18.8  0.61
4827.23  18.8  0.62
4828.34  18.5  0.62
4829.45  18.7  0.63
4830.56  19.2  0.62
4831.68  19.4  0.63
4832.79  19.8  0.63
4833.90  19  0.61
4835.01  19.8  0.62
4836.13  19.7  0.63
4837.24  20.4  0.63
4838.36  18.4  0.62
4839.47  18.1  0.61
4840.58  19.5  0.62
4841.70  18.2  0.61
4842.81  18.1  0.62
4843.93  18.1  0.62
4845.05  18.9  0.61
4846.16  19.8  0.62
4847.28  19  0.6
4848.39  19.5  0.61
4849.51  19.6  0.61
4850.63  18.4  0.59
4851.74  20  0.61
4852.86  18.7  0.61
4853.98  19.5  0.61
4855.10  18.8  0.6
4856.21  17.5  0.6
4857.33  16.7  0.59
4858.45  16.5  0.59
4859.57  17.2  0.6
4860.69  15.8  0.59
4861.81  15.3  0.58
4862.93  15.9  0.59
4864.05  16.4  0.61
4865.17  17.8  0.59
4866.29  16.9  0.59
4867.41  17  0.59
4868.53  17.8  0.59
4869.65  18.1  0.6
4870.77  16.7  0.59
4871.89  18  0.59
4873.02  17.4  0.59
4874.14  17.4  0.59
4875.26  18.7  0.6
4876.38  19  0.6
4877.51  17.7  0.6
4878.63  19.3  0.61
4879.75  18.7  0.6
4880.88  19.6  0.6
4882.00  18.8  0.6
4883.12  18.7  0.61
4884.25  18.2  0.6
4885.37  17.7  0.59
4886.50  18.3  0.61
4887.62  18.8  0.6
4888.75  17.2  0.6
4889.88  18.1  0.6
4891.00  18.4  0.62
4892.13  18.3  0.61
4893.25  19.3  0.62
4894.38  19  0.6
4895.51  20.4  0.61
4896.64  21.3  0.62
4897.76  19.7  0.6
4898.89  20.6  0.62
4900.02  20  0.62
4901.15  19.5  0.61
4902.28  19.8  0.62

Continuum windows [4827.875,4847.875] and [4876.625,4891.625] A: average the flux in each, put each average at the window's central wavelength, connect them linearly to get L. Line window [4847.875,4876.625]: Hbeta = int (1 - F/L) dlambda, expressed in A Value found 1.6 A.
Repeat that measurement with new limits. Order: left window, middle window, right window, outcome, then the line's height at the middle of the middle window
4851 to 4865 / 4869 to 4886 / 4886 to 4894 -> -0.3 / 18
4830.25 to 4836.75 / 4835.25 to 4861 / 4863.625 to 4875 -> 0.1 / 18.6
